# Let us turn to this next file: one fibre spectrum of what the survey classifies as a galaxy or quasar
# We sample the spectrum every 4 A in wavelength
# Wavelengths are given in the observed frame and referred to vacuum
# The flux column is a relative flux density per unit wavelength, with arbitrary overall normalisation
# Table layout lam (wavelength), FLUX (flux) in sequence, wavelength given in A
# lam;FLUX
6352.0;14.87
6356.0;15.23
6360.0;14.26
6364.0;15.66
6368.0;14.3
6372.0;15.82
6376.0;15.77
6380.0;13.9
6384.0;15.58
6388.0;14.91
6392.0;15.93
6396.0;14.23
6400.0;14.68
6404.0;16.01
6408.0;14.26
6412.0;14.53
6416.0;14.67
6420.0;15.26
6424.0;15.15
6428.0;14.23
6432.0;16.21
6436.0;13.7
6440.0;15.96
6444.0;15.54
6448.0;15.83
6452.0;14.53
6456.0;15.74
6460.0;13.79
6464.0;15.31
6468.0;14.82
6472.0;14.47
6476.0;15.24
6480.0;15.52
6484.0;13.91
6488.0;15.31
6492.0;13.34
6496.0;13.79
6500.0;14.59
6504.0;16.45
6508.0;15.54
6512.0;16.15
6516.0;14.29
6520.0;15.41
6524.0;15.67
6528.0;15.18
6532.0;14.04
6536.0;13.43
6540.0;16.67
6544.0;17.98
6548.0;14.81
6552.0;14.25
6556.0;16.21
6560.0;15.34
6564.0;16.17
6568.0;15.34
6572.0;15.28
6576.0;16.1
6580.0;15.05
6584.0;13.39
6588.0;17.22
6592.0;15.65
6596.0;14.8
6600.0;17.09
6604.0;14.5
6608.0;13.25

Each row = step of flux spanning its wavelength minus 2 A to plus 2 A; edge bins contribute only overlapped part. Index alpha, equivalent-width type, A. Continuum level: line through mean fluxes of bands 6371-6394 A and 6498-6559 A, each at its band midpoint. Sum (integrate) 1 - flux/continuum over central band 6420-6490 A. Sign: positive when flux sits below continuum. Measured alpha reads 1.4 A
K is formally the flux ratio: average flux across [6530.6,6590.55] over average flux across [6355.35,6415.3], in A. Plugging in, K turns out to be 1.0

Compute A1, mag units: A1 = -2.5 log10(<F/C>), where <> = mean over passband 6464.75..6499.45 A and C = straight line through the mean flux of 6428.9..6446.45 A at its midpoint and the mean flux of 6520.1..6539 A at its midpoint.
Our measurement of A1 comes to 0.03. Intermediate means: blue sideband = 15.3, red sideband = 14.8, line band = 14.6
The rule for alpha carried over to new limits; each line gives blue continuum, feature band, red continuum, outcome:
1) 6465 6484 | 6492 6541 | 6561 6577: 0.8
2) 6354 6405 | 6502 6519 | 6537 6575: 0.0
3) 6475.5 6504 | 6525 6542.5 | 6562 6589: 0.1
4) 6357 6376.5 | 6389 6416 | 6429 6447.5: 0.5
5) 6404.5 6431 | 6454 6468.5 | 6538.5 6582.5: 0.2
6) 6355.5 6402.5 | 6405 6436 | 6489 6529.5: 0.4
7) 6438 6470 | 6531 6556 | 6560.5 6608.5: 0.0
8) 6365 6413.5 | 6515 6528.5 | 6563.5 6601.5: 0.2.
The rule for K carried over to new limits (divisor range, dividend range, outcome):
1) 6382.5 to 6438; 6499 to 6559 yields 1.03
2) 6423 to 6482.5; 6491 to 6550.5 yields 1.01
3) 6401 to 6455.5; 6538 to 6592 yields 1.04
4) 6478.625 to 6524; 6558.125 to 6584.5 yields 1.03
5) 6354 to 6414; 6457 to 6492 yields 0.98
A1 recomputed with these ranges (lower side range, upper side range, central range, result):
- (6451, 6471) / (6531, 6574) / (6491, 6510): 0.02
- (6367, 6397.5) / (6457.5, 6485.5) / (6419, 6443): -0.01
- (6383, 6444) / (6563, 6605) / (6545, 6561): 0.01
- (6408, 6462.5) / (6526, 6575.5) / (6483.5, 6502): 0.07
